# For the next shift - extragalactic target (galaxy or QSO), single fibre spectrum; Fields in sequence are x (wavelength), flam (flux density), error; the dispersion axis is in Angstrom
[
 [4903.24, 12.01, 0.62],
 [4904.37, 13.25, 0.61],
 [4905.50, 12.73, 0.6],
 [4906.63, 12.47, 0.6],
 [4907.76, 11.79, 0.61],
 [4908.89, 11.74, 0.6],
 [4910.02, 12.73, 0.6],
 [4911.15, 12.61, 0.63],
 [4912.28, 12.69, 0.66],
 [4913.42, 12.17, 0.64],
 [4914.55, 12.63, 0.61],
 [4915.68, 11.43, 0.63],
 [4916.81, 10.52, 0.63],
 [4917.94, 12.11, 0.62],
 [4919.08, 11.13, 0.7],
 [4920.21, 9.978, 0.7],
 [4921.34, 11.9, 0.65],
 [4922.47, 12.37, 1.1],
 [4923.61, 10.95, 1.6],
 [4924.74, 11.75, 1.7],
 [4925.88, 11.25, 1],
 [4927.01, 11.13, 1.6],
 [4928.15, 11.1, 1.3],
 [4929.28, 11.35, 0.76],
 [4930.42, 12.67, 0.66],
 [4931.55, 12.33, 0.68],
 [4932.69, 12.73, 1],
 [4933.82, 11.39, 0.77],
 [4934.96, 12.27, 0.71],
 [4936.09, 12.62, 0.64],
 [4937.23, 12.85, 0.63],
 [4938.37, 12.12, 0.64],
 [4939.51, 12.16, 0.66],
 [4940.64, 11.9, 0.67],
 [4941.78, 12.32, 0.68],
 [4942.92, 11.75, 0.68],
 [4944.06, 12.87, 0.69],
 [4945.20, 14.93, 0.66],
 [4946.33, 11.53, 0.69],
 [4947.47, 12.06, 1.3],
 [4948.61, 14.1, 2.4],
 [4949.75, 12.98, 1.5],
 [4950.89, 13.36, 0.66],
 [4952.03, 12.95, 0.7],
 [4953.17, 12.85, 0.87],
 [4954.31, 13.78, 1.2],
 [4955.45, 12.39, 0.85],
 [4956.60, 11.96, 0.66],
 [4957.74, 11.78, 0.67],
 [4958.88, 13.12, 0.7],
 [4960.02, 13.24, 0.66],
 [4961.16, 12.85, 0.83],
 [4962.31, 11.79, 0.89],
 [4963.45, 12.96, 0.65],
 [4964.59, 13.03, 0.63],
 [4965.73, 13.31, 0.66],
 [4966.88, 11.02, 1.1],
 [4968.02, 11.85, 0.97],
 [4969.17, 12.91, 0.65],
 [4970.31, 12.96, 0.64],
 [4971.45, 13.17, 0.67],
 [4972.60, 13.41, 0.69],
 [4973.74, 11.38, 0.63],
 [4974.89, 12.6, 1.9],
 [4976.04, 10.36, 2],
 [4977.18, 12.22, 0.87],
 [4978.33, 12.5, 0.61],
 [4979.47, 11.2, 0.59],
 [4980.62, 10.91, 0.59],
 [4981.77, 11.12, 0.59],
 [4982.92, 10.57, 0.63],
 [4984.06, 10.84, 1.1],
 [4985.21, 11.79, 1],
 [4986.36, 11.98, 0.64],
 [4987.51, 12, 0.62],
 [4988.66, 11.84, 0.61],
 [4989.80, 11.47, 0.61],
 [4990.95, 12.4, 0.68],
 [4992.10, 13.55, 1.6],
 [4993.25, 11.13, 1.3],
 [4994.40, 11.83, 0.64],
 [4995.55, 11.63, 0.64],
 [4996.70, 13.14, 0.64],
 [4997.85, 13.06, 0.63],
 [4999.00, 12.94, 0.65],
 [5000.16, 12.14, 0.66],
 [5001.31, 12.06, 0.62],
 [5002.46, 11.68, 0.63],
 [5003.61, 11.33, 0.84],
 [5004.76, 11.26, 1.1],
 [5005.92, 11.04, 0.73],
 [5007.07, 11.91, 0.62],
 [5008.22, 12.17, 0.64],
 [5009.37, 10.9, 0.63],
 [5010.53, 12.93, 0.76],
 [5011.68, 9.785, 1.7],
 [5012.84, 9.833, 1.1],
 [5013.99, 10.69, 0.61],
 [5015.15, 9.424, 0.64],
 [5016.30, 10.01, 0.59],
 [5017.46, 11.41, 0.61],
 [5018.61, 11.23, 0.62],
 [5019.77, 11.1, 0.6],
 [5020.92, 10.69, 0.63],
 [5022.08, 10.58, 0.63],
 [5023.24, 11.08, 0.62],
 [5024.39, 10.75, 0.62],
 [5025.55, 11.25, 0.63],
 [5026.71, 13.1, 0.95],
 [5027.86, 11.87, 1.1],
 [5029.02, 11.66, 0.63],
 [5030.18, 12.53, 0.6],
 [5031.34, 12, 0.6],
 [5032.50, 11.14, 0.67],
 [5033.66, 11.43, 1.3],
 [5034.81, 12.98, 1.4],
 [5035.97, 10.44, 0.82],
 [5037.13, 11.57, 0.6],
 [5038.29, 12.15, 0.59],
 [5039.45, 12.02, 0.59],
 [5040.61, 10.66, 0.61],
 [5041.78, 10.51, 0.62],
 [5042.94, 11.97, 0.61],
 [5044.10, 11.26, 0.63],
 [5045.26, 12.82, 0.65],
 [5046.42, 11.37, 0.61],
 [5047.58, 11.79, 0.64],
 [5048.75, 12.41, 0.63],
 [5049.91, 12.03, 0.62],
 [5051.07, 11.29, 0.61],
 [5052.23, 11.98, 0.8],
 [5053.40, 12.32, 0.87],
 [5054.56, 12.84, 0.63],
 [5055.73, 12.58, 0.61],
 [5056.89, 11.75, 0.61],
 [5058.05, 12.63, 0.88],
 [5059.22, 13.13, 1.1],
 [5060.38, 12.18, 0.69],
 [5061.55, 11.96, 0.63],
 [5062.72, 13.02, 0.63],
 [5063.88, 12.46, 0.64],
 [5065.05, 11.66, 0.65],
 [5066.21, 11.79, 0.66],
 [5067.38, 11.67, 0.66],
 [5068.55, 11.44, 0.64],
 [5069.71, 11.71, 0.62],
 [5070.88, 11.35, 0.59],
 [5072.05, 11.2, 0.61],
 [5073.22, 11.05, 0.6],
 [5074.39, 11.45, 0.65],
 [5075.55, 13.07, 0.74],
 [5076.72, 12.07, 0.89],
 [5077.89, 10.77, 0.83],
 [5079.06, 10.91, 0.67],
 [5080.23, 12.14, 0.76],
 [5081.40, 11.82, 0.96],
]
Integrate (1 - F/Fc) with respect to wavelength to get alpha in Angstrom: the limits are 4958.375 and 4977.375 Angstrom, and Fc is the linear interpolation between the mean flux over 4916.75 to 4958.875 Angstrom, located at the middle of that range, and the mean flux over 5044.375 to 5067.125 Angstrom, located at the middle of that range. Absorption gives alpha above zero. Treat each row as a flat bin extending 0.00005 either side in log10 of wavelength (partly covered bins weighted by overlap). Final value -0.4 Angstrom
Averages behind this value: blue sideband 12.2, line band 12.5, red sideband 12.2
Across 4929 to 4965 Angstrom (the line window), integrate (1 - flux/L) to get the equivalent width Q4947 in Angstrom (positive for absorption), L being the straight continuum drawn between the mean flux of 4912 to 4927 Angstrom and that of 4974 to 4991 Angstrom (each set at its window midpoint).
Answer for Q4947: -3.2 Angstrom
